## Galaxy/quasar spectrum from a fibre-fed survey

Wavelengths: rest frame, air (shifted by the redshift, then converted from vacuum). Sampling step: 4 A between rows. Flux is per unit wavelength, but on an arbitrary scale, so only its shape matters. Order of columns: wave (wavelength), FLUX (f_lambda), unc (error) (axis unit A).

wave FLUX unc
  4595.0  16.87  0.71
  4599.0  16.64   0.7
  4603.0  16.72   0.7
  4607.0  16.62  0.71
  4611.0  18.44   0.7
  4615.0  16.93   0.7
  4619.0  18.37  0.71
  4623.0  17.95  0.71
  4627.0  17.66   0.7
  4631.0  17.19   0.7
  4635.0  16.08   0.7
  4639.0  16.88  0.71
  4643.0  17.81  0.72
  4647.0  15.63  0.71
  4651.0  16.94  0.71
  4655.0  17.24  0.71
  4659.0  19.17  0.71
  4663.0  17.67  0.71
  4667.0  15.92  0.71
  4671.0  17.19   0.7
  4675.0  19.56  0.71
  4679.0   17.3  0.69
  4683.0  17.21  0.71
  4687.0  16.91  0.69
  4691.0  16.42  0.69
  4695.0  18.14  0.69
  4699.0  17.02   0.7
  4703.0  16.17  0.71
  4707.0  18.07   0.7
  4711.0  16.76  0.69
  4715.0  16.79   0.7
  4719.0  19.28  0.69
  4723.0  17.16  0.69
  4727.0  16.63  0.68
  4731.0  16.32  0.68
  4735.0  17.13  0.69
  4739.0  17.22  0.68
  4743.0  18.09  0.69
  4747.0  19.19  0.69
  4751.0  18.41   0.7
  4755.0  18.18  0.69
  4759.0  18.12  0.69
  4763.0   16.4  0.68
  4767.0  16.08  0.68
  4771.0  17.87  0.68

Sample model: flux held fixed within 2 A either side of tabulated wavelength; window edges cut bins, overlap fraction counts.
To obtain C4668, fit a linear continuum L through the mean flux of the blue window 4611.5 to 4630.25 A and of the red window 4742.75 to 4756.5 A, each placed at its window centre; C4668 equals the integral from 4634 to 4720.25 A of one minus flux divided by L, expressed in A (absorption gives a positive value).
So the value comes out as 3.9 A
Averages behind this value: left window 17.7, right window 18.5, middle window 17.3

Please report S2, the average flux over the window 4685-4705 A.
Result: 16.9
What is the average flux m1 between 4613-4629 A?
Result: 17.7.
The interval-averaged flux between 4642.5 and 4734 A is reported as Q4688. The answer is 17.3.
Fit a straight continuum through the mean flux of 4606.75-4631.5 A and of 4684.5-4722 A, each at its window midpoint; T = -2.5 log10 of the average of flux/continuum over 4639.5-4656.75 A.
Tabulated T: 0.04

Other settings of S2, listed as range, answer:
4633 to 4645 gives 16.9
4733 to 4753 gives 18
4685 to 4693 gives 16.7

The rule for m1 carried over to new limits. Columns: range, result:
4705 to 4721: 17.7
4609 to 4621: 17.9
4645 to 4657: 16.6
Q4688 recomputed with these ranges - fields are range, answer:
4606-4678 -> 17.4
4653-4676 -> 17.7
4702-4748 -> 17.4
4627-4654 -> 16.8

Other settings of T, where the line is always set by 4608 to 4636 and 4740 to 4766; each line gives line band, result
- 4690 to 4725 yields 0.029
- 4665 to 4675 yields 0.033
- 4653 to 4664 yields -0.025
